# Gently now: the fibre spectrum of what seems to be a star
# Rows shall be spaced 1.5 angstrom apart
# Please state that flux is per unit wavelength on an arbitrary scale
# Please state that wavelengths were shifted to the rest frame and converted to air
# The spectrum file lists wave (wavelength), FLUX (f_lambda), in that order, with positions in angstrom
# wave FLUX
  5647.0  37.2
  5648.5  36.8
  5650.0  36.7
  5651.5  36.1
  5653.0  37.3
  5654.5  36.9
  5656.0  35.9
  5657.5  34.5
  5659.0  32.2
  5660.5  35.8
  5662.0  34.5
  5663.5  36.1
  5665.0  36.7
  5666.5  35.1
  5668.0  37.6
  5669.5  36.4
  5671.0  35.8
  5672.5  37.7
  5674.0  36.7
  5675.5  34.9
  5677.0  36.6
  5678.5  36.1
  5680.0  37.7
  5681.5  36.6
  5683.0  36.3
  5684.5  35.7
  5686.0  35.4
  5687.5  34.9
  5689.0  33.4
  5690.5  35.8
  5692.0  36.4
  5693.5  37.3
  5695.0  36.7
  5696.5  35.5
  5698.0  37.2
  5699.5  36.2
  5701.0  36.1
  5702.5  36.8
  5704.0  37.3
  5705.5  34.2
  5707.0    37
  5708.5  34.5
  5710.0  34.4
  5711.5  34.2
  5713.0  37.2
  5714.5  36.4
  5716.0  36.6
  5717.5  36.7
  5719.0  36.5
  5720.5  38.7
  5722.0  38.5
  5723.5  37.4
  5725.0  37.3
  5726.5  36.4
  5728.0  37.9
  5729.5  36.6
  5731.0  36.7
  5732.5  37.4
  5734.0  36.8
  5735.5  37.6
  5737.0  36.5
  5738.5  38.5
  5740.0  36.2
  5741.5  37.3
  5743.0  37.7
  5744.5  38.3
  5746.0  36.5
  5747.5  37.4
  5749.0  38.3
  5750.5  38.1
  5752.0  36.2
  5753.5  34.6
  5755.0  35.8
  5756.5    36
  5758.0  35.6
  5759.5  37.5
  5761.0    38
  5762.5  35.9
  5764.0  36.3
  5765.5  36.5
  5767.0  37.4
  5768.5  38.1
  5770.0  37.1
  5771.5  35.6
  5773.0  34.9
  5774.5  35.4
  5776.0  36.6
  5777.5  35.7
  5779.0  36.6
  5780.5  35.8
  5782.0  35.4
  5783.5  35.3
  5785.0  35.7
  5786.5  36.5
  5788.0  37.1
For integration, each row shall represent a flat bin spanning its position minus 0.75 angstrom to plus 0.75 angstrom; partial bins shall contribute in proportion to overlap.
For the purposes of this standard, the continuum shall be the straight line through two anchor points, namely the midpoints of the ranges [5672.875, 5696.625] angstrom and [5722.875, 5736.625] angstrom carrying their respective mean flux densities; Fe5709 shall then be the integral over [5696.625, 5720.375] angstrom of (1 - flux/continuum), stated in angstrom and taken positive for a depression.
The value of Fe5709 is 0.3 angstrom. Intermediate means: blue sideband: 36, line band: 36.1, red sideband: 37.1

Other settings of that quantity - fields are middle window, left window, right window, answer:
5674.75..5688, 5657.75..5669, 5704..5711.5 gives -0.27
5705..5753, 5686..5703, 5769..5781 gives -1.17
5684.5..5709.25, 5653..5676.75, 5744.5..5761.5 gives 0.19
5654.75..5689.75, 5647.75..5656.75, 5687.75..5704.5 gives 0.62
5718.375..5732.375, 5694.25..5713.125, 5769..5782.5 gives -0.56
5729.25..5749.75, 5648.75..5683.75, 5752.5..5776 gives -0.58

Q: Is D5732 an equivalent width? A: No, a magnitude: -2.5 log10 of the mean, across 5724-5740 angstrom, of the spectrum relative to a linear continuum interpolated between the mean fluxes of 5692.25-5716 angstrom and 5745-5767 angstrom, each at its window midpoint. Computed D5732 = -0.02 mag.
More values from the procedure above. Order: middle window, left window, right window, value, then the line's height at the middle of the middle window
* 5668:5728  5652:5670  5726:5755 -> 0.001 mag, 36.4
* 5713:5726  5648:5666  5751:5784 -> -0.036 mag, 36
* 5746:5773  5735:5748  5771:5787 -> -0.003 mag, 36.6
